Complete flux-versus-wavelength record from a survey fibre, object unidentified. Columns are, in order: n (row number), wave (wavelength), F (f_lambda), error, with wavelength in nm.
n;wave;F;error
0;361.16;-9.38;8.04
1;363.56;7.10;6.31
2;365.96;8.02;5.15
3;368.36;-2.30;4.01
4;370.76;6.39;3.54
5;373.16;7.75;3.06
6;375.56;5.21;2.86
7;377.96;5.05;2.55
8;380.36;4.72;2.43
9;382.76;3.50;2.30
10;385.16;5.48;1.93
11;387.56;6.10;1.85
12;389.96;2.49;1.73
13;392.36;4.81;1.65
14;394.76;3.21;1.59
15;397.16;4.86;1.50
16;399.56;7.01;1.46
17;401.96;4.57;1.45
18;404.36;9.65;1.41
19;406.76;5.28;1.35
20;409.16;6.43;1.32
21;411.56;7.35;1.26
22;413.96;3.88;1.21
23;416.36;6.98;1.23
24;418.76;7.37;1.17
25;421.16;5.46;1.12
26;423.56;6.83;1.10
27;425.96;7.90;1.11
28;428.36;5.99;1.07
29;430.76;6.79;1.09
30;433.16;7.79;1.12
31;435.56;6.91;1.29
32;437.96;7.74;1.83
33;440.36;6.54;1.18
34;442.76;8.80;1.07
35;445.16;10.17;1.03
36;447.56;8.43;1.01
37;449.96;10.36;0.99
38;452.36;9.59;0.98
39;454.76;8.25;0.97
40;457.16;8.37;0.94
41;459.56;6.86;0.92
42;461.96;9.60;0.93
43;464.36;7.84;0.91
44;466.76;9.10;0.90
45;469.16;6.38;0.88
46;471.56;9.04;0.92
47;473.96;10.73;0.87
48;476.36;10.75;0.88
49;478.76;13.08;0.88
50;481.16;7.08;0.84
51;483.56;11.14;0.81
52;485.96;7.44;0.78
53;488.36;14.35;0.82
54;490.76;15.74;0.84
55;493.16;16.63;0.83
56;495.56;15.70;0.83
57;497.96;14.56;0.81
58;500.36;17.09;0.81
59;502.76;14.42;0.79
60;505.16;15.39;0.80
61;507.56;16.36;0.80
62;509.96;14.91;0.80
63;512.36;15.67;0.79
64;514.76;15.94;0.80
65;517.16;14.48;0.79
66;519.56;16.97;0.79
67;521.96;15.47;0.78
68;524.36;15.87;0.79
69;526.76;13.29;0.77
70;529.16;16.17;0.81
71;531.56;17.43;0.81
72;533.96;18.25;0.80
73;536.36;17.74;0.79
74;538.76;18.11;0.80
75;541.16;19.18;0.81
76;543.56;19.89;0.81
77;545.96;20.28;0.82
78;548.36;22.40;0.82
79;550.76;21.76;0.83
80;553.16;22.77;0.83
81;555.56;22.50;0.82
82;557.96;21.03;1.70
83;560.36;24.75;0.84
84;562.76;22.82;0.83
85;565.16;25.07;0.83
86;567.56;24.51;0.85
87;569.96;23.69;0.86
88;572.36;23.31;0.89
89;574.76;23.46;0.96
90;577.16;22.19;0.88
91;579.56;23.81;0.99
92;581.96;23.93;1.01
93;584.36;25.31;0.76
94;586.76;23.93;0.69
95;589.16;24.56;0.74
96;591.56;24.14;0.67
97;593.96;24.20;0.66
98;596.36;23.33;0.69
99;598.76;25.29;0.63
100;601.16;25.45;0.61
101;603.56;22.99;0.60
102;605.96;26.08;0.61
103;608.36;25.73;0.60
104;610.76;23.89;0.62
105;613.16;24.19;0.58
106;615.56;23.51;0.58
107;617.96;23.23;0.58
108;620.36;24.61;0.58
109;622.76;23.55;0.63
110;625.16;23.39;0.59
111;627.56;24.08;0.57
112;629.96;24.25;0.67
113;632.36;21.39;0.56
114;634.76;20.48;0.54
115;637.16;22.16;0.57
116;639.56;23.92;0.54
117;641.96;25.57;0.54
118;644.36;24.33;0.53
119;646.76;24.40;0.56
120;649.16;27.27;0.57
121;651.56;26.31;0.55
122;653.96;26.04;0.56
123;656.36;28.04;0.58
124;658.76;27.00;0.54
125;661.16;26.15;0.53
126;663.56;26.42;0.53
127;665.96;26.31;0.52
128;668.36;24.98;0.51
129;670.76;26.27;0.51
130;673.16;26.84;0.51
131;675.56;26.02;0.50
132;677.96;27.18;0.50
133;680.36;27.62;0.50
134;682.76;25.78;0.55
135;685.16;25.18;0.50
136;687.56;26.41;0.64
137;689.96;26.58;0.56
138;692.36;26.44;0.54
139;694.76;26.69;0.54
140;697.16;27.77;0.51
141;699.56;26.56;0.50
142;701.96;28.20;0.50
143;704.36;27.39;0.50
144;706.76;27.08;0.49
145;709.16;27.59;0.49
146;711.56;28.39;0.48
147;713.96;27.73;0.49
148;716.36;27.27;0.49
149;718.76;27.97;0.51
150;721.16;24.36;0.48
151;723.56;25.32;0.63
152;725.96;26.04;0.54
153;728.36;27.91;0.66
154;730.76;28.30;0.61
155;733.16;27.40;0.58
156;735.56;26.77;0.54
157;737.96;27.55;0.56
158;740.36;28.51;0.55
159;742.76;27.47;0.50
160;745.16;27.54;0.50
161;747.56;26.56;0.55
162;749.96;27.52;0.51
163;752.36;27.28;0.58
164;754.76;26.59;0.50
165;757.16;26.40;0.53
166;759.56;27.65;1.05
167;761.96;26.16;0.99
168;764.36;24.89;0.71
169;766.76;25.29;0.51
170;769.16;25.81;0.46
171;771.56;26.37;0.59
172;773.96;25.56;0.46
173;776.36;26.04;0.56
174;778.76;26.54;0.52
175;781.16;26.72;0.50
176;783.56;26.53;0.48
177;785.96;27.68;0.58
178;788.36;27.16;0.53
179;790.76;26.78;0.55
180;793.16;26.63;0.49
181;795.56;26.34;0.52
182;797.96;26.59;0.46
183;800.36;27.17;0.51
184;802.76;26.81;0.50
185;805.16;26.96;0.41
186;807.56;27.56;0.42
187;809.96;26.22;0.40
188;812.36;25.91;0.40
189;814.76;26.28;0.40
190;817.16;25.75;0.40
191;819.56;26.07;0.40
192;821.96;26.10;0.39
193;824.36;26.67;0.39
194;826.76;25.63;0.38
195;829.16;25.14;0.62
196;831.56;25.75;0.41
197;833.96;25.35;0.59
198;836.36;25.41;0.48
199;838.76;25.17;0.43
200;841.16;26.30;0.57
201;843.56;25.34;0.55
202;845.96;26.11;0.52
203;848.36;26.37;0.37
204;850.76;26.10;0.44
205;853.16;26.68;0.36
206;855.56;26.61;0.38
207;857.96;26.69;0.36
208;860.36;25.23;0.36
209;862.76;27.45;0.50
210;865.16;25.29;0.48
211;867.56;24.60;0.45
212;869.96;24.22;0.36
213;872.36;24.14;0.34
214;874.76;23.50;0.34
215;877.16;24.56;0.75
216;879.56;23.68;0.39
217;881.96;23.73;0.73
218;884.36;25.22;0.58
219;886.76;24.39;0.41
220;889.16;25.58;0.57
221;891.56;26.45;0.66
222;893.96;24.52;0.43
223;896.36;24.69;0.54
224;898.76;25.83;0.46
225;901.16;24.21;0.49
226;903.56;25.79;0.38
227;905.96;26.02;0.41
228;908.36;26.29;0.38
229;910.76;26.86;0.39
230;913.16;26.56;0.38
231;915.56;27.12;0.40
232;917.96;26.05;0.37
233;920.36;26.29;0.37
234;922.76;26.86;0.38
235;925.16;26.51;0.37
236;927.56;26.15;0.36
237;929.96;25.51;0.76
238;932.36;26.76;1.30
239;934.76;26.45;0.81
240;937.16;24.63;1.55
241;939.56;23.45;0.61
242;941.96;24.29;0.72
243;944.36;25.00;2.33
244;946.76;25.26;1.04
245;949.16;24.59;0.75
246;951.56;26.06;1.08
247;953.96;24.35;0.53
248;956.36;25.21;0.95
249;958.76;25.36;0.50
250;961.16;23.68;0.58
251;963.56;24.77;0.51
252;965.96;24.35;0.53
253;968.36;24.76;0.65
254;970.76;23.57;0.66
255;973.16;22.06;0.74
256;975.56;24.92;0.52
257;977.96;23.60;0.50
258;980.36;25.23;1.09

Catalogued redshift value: 0.22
